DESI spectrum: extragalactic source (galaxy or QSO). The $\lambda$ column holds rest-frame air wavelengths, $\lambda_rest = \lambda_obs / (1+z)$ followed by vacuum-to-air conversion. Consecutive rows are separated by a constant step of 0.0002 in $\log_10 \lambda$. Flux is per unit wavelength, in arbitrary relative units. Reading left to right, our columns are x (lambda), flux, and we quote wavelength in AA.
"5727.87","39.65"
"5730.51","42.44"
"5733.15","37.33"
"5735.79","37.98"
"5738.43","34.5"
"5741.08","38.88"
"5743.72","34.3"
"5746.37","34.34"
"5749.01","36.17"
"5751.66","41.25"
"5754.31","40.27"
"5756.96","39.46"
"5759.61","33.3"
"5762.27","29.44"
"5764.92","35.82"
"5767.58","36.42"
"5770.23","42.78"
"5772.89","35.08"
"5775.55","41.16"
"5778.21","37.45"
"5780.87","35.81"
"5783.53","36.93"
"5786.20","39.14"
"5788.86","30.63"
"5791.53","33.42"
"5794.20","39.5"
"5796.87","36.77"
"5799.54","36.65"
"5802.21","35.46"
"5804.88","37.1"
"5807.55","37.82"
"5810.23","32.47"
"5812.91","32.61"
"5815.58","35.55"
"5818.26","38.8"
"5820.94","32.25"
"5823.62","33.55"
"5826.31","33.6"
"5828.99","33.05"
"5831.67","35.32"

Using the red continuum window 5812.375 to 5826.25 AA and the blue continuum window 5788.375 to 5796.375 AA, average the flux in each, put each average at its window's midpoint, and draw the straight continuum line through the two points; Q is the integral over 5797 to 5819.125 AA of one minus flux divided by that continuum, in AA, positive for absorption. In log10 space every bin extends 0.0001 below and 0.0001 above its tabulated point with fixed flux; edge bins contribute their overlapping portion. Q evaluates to -0.6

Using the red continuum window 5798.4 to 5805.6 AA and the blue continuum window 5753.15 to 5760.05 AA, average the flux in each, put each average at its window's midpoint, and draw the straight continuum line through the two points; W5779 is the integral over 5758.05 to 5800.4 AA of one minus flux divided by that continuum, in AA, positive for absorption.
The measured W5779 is 1.1 AA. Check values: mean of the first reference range 38.2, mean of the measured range 36.3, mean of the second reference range 36.4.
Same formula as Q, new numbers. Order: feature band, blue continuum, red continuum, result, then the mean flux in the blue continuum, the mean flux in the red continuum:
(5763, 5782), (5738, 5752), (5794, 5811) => -0.6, 36.4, 36.5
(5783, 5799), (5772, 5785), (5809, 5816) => -0.1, 37.4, 33.3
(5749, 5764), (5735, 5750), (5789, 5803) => -0.3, 36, 35.9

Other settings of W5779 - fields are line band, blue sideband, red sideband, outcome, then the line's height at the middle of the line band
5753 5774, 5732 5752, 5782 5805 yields -0.1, 36.4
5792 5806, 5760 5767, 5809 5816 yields -1.5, 33.3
